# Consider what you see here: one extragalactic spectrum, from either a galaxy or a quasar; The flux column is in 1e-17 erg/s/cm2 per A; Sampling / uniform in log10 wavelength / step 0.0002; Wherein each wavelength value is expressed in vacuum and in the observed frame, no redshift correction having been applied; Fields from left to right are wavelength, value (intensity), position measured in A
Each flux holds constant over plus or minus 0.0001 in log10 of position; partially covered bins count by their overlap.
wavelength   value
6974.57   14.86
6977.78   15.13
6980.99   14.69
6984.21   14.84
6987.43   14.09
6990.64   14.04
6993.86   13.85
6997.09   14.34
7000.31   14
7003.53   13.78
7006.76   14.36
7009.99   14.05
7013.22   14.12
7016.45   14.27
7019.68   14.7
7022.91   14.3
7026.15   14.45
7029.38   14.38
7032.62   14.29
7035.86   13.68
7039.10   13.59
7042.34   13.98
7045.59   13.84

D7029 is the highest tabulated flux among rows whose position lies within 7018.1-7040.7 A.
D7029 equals 14.7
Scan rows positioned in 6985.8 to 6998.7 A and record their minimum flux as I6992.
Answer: 13.85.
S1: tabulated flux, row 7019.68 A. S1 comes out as 14.7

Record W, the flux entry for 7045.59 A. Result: 13.84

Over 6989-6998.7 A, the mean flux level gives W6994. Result 14.1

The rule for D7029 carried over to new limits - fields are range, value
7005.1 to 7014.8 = 14.36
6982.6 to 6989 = 14.84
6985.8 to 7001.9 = 14.34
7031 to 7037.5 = 14.29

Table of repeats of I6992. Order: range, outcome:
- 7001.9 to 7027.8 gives 13.78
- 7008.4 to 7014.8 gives 14.05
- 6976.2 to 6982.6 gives 14.69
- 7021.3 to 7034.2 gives 14.29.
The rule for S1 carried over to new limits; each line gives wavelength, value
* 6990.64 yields 14.04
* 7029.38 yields 14.38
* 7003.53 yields 13.78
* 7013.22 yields 14.12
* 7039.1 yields 13.59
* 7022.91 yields 14.3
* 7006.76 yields 14.36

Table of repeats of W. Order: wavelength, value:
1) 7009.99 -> 14.05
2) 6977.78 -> 15.13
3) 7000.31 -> 14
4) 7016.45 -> 14.27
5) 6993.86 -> 13.85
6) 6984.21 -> 14.84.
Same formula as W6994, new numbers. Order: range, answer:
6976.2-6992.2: 14.6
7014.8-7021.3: 14.5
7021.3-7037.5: 14.2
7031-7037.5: 14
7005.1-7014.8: 14.2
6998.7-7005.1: 13.9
